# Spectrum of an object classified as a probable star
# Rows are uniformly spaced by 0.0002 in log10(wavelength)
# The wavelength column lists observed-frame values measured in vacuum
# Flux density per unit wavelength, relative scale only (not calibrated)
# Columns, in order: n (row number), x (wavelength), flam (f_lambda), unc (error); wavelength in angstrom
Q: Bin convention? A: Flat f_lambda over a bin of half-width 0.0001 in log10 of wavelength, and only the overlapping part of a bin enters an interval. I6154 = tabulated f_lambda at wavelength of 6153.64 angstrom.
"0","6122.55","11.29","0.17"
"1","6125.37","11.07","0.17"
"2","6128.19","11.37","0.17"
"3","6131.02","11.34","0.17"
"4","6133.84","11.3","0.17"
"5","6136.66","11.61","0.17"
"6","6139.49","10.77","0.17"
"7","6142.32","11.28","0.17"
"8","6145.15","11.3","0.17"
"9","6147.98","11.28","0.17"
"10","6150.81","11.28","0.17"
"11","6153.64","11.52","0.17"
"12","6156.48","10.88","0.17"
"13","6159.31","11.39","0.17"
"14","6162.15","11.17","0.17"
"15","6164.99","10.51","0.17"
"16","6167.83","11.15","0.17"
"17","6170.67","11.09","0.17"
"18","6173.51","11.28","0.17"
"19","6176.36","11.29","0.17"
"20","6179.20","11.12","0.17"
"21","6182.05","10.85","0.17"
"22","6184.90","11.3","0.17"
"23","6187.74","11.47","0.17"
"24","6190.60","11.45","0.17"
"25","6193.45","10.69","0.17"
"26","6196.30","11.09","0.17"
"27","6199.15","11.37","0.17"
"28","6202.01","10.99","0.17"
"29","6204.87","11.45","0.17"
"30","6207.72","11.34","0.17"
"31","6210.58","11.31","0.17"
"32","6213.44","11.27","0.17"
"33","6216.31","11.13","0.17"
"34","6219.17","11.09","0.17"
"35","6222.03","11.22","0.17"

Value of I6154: 11.52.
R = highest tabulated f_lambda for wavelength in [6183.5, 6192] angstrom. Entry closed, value 11.47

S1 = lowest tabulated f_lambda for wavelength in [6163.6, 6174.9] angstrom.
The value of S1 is 10.51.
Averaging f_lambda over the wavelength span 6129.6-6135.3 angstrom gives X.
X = 11.3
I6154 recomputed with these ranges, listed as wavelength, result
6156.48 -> 10.88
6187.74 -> 11.47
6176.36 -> 11.29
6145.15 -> 11.3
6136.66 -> 11.61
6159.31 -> 11.39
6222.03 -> 11.22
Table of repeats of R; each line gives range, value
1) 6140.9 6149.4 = 11.3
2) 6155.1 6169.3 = 11.39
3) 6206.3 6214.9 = 11.34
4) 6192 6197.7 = 11.09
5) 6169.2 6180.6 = 11.29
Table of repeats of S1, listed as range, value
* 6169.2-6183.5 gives 10.85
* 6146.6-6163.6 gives 10.88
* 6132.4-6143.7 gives 10.77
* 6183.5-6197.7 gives 10.69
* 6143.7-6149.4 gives 11.28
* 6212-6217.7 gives 11.13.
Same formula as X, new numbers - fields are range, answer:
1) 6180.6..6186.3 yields 11.1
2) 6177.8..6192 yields 11.2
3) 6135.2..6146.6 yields 11.2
